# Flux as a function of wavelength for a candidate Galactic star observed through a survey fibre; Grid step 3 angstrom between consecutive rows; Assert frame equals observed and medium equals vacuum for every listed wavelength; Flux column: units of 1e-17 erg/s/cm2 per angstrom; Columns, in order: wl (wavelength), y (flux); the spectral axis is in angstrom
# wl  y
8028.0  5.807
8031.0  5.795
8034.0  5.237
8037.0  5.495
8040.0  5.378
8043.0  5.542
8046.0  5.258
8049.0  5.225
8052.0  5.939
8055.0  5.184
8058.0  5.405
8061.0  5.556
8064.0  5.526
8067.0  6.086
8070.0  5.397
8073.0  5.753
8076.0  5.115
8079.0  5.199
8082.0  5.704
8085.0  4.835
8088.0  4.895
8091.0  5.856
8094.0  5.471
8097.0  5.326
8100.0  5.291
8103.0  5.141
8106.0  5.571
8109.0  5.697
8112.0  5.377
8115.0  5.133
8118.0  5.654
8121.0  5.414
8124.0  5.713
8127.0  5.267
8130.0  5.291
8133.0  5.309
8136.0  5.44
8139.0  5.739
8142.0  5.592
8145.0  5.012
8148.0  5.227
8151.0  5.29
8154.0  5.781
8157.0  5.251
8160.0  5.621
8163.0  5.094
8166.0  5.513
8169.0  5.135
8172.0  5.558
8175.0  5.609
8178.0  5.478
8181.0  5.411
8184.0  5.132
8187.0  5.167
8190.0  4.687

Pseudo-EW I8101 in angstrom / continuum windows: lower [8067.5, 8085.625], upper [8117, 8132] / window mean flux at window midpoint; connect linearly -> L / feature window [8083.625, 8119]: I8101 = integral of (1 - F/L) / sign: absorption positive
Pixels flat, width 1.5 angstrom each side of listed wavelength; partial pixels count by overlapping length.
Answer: 0.5 angstrom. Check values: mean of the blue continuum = 5.4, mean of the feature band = 5.35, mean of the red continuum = 5.46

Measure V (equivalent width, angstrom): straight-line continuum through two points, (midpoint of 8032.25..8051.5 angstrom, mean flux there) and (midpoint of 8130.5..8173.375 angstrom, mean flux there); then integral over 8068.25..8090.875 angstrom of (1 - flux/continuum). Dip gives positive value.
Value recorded 0.32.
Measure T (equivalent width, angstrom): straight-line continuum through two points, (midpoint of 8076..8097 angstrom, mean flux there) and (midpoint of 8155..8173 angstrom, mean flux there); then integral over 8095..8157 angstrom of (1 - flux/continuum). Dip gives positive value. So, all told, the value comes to -0.8 angstrom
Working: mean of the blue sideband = 5.31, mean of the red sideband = 5.37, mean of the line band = 5.41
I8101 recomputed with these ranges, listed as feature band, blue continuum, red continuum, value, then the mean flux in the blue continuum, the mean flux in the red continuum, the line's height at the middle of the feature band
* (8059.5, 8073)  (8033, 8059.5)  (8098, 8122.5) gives -0.6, 5.41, 5.41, 5.41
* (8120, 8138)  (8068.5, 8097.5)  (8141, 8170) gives -0.2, 5.36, 5.35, 5.35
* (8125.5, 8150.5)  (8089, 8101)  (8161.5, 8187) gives 0.2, 5.47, 5.35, 5.41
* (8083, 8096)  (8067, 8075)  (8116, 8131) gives 0.7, 5.64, 5.46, 5.58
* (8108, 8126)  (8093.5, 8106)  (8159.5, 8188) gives -0.5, 5.33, 5.37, 5.34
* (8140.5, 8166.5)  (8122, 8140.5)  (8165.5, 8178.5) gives 0.4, 5.46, 5.45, 5.46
